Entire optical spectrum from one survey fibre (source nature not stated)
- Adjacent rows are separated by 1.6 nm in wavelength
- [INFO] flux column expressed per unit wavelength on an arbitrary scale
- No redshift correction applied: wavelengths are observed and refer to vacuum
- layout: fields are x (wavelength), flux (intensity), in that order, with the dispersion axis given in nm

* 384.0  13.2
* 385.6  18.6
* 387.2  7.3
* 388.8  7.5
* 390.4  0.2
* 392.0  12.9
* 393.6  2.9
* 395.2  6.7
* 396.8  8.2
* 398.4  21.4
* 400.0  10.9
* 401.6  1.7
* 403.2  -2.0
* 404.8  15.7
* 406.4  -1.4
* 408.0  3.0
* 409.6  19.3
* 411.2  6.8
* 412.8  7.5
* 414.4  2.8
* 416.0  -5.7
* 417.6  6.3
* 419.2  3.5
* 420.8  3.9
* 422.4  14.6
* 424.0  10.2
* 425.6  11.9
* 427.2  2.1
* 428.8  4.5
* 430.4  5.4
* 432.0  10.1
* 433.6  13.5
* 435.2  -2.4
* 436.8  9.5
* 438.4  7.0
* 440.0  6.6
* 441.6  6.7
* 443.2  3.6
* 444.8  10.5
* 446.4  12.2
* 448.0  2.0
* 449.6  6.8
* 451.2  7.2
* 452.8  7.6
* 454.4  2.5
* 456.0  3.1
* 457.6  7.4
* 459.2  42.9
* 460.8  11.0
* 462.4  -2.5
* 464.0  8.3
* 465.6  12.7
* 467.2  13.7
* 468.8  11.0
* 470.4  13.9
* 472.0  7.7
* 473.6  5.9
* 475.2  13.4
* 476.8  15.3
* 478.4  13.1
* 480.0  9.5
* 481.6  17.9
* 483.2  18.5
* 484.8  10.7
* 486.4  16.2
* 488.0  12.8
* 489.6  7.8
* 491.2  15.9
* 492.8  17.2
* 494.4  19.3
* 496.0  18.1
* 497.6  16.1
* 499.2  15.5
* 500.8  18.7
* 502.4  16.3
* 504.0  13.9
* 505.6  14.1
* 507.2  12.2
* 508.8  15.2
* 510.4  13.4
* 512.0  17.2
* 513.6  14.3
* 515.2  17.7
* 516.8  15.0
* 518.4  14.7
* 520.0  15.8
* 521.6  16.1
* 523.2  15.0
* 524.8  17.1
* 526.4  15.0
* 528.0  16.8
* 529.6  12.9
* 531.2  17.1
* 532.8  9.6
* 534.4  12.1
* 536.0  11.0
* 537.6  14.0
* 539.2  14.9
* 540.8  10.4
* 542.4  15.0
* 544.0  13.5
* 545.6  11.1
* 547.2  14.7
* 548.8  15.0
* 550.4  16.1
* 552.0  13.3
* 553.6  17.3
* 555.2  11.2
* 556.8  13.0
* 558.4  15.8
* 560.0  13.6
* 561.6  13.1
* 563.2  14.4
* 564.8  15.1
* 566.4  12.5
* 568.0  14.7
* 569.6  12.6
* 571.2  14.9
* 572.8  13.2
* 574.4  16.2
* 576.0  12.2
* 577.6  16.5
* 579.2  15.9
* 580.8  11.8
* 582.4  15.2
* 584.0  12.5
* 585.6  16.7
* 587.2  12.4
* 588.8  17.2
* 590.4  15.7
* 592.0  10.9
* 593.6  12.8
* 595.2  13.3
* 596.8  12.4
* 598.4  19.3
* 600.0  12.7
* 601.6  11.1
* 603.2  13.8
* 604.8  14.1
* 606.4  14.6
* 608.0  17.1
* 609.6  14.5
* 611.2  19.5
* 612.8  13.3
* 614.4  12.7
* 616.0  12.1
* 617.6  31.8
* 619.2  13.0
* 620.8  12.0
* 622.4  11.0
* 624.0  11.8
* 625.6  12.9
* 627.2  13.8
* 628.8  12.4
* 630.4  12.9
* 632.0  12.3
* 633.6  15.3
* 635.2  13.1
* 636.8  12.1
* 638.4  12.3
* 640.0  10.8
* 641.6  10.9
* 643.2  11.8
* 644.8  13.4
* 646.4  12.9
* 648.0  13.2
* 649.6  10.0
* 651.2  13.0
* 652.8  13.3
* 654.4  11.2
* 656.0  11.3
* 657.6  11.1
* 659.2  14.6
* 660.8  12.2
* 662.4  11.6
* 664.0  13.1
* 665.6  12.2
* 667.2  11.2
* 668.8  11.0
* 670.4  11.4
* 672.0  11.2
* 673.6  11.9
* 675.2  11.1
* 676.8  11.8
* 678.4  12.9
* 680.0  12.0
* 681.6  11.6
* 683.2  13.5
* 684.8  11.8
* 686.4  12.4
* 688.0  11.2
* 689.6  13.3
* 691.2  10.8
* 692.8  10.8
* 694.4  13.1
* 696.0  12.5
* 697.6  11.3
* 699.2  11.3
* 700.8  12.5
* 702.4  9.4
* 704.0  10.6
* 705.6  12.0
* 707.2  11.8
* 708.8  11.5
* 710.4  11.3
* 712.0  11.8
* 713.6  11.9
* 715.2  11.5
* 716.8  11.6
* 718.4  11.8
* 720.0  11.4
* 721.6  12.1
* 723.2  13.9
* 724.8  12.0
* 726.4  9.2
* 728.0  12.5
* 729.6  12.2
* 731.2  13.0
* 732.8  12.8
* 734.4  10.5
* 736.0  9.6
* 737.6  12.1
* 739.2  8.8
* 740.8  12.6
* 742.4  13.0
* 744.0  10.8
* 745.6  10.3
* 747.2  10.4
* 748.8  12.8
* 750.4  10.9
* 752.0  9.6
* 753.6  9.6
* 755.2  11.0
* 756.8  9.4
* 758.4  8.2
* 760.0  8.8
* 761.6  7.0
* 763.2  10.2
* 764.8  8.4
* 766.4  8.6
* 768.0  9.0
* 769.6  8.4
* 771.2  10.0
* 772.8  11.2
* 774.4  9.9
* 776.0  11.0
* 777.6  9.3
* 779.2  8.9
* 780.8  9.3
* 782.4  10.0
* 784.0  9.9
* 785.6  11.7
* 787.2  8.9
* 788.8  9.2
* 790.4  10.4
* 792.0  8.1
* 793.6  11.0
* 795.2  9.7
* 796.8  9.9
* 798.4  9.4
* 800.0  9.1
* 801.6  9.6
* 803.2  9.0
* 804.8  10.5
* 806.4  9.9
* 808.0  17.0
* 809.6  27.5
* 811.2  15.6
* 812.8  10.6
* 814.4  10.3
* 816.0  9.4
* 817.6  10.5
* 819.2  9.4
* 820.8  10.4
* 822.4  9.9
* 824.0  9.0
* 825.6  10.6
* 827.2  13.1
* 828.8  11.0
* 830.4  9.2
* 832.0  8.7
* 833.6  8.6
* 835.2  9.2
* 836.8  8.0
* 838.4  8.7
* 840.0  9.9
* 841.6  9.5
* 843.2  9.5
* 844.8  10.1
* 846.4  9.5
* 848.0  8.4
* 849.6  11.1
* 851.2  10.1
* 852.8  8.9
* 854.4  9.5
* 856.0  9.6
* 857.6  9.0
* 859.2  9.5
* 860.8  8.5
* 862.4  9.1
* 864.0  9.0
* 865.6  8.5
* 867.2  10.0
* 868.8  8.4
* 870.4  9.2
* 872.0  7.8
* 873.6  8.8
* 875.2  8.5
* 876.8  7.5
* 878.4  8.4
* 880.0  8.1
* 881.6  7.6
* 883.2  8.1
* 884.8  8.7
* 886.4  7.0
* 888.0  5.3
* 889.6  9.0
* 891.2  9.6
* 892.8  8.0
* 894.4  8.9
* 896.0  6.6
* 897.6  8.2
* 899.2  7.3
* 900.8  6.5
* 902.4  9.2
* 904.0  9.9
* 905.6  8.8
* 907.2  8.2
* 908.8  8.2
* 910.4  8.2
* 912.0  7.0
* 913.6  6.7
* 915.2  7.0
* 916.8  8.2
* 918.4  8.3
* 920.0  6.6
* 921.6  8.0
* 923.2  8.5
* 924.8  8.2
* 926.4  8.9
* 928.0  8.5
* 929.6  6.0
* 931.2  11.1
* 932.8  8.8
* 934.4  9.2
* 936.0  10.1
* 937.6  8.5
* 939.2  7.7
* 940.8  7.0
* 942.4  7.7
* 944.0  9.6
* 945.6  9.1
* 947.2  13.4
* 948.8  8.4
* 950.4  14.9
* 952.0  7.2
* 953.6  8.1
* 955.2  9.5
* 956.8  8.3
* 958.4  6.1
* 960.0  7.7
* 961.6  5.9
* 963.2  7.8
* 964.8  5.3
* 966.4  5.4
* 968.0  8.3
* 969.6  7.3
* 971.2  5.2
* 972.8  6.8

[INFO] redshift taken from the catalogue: 0.23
